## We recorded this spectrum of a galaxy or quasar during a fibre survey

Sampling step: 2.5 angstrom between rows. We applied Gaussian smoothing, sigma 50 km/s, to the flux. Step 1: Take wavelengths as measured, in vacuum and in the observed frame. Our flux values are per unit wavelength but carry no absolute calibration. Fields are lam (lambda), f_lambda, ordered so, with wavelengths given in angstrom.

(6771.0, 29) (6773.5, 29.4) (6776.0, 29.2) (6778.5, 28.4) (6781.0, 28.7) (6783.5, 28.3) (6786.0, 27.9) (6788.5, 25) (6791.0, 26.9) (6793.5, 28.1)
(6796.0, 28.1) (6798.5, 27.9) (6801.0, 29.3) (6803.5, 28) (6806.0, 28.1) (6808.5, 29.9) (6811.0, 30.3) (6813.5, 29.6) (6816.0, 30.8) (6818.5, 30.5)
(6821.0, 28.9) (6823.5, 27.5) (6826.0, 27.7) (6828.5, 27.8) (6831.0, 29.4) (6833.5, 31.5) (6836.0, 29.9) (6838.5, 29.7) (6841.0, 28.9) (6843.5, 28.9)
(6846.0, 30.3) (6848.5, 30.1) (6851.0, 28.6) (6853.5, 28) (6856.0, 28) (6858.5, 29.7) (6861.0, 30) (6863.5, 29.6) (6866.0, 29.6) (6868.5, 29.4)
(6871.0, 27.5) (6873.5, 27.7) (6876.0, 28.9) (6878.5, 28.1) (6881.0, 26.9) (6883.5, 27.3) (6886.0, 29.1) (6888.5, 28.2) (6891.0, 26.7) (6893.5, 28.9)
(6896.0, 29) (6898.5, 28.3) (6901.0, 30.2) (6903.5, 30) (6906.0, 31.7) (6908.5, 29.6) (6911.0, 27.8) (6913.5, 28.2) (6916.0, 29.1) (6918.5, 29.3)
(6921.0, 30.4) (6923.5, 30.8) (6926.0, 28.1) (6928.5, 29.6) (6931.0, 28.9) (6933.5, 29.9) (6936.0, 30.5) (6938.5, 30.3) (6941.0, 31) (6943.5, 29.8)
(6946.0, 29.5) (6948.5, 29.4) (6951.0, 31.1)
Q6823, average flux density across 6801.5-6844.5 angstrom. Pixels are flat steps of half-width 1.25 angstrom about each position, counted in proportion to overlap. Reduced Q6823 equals 29.3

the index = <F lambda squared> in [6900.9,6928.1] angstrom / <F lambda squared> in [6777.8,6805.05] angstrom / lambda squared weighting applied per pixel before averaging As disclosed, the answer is 1.10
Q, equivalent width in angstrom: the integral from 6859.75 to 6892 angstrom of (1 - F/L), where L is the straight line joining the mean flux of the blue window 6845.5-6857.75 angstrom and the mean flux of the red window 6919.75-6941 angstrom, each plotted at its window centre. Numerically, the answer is 0.9 angstrom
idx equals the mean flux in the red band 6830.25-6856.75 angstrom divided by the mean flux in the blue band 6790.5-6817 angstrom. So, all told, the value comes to 1.0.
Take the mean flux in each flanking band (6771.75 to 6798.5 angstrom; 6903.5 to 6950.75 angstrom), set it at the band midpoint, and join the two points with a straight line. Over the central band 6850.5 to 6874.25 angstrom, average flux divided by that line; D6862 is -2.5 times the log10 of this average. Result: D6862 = 0.003 mag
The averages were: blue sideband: 28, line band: 28.8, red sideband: 29.7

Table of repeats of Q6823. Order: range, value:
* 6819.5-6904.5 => 28.8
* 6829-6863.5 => 29.4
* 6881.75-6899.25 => 28.2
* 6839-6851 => 29.5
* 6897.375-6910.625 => 29.8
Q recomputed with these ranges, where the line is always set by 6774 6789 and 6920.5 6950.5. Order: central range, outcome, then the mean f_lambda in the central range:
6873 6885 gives 0.58 angstrom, 27.8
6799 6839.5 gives -1.02 angstrom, 29.3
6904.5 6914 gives 0.04 angstrom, 29.4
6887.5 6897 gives 0.39 angstrom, 28.2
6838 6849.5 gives -0.29 angstrom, 29.6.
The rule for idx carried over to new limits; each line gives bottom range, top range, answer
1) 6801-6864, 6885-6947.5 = 1.00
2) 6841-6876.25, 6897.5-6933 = 1.01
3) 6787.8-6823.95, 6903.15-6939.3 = 1.03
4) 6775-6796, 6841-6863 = 1.05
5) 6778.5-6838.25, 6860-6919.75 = 1.00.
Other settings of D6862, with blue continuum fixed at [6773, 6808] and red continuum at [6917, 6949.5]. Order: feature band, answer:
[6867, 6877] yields 0.03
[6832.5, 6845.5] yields -0.04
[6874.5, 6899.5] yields 0.04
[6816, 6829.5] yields -0.01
